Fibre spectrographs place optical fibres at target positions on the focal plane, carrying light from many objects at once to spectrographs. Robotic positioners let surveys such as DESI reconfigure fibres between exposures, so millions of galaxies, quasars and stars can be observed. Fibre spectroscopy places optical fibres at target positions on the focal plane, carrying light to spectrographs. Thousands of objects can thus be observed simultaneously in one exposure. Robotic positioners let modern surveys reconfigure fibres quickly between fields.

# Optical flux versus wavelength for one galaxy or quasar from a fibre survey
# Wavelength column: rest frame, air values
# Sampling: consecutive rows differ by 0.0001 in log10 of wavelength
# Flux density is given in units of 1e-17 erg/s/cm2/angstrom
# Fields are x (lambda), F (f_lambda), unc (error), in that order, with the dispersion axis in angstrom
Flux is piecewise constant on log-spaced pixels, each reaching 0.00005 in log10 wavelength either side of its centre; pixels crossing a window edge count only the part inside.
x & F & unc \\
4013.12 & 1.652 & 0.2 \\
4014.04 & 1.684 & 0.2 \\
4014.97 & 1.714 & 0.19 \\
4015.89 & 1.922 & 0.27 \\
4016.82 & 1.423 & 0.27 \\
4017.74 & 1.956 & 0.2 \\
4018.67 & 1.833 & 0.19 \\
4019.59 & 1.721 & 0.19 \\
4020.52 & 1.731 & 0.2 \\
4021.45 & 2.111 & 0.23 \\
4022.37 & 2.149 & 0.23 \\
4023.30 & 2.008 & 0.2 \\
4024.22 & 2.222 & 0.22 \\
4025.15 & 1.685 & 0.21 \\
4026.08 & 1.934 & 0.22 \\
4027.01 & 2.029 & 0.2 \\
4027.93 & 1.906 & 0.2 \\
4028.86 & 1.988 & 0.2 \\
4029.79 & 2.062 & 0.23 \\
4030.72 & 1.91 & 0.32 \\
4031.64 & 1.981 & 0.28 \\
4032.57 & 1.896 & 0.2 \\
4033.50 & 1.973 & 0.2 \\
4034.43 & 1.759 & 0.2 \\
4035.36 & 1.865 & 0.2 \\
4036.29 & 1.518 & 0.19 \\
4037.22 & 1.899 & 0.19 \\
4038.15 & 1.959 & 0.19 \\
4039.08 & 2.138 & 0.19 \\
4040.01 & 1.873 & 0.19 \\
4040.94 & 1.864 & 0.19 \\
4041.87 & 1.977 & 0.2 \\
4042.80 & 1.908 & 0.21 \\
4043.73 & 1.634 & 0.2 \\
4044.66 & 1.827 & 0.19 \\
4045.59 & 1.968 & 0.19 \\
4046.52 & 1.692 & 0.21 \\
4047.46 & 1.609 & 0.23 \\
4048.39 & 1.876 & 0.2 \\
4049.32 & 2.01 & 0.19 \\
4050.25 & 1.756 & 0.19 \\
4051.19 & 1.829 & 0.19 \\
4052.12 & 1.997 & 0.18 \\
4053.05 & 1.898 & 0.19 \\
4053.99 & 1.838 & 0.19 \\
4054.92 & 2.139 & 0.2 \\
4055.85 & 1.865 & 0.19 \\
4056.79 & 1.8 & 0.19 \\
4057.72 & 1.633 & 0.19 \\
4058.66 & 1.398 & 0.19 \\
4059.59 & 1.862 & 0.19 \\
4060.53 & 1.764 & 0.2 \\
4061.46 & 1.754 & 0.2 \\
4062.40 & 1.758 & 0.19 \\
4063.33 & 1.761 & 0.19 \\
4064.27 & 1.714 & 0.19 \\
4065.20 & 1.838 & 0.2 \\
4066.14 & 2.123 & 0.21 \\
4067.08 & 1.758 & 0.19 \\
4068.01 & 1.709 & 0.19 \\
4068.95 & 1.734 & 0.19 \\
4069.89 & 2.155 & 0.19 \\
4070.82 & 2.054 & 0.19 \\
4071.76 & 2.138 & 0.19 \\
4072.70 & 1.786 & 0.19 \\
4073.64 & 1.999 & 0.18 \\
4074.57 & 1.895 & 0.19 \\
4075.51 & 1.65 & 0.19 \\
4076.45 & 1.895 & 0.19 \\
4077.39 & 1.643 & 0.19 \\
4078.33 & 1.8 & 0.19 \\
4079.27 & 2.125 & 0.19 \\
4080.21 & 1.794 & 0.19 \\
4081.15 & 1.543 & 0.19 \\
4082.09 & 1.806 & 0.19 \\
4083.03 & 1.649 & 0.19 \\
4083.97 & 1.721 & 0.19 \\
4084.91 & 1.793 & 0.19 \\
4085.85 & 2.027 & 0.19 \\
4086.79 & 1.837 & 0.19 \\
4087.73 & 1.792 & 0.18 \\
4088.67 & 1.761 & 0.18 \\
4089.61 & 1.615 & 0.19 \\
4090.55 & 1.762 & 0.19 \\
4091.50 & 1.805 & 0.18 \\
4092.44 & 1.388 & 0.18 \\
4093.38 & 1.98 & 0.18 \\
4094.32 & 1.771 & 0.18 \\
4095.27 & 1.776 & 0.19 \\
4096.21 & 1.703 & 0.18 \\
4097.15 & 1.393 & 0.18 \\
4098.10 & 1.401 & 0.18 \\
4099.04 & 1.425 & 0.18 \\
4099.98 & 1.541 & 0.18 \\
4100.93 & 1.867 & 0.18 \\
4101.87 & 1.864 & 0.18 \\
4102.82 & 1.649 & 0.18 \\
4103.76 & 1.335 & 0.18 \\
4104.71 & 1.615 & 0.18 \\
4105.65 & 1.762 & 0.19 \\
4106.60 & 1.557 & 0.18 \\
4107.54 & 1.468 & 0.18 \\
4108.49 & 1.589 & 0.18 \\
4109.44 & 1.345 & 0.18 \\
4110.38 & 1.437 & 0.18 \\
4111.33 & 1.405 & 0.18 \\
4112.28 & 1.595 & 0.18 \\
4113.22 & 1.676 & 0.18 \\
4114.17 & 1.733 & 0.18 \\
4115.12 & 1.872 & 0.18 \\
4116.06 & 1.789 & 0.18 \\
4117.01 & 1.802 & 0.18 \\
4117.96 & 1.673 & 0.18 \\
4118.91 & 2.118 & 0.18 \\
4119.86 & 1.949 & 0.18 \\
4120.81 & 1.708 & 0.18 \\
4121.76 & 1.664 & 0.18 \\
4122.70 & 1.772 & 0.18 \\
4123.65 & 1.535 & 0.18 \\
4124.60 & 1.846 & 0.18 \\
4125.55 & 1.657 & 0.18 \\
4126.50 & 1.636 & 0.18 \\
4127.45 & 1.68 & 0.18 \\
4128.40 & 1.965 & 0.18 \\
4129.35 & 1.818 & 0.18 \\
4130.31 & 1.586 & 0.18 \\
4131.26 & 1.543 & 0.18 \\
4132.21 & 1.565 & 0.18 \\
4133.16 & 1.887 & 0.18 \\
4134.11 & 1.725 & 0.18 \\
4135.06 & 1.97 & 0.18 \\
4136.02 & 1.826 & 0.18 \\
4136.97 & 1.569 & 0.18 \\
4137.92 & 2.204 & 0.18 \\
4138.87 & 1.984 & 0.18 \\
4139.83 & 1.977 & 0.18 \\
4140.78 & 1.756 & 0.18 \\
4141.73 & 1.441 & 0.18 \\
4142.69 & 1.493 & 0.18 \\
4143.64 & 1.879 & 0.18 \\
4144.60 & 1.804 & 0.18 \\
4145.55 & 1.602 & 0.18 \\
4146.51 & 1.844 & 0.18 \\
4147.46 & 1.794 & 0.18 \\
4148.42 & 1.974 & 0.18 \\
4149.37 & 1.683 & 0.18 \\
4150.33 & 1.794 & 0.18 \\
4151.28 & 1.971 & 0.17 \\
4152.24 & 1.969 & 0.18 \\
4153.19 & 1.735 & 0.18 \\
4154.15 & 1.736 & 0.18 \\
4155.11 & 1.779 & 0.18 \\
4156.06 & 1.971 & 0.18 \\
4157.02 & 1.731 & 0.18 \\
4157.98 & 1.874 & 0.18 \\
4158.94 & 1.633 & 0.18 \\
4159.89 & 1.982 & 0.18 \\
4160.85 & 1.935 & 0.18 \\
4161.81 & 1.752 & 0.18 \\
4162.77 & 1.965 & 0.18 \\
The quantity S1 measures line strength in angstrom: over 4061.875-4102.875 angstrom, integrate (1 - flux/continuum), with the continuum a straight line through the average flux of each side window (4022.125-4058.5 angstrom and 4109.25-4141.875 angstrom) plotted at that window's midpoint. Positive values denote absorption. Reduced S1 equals 0.9 angstrom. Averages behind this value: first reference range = 1.89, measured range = 1.78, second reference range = 1.74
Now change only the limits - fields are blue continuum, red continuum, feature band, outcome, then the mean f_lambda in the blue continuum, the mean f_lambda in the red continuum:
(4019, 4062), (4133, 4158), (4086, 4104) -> 1.6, 1.87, 1.81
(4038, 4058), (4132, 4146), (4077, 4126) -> 3.3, 1.87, 1.78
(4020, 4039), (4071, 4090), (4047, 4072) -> 0.3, 1.93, 1.82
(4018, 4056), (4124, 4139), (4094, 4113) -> 2.5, 1.9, 1.77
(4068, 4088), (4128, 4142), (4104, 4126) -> 1.7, 1.85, 1.79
